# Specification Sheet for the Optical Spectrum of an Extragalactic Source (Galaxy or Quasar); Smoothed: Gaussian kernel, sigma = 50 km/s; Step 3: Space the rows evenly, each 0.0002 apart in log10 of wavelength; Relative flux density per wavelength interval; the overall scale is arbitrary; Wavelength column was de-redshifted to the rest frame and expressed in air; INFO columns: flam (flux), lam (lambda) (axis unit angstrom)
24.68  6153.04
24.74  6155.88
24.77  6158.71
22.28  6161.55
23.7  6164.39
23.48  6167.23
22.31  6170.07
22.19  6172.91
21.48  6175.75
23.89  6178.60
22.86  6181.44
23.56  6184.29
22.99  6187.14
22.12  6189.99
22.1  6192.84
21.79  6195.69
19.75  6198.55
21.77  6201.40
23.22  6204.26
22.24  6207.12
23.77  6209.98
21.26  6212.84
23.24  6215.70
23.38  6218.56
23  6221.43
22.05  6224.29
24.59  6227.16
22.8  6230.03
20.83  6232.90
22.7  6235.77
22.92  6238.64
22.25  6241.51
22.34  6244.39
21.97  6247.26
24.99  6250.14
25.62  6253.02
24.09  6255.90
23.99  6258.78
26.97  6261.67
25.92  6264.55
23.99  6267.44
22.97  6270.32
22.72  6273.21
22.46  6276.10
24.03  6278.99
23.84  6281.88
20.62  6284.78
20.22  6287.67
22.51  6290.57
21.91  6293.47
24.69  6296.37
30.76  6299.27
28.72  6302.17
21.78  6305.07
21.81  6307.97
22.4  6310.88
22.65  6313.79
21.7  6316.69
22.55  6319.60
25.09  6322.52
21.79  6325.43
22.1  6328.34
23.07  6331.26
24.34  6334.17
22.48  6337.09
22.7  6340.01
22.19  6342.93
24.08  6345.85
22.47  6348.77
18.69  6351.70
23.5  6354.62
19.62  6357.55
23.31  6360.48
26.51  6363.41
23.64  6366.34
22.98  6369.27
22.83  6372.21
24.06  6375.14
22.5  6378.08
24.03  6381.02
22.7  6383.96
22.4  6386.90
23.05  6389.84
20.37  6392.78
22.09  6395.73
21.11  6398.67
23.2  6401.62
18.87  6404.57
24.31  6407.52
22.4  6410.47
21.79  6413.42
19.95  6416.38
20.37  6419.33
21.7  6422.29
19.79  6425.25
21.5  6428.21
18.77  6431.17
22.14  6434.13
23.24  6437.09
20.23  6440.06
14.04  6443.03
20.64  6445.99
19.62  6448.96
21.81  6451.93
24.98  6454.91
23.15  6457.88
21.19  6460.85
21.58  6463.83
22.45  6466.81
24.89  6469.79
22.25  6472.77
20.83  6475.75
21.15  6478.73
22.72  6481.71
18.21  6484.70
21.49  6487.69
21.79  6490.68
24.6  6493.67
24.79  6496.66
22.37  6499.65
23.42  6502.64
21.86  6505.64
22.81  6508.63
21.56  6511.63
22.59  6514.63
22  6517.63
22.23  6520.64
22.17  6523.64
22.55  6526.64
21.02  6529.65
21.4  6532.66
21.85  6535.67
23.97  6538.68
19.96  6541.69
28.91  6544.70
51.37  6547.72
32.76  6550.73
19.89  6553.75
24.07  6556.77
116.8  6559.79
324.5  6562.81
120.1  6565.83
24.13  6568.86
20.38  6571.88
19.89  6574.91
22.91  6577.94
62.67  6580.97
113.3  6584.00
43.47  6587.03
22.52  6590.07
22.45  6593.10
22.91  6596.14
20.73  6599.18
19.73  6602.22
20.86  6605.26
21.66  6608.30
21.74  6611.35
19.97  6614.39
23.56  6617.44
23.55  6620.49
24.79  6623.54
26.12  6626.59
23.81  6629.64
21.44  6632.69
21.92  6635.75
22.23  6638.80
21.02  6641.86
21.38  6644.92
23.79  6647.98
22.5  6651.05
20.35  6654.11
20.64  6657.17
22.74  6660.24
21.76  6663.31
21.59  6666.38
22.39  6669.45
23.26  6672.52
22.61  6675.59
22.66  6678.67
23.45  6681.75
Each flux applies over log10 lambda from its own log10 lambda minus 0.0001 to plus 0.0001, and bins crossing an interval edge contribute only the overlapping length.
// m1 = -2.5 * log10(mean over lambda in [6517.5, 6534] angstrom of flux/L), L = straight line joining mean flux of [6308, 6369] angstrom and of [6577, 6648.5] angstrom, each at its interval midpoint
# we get 0.22 mag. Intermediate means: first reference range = 22.7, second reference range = 28.8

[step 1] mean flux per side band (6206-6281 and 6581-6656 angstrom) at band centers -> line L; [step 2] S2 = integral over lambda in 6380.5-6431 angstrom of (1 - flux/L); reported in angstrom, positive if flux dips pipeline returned 7.1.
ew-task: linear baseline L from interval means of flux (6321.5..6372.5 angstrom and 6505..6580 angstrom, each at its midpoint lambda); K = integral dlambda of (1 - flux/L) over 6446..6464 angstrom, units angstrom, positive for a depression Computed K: 6.57 angstrom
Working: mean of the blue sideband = 22.8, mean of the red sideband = 44.1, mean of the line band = 22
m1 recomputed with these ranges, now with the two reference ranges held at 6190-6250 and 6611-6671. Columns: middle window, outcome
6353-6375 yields -0.04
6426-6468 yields 0.07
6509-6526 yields 0.01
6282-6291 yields 0.05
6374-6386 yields -0.04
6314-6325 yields -0.02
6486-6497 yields -0.02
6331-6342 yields -0.03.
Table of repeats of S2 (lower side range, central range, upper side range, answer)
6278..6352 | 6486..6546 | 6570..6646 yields 9.0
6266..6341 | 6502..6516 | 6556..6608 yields 7.7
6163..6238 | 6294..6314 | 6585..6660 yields -1.6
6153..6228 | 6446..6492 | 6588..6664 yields 1.4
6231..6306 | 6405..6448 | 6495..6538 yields 4.0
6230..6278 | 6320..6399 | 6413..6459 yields -2.9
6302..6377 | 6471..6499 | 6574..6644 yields 4.4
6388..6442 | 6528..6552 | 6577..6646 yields -1.2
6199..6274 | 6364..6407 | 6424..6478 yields -1.3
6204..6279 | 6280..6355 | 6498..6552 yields 2.1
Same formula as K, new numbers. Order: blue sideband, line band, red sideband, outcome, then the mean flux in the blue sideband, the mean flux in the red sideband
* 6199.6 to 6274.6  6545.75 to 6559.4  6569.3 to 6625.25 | -4.4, 23.3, 30.2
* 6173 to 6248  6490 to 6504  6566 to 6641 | 2.3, 22.5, 30.2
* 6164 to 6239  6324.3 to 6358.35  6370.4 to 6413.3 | 0.2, 22.6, 22.4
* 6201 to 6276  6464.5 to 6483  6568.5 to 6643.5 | 2.9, 23.3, 28.3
